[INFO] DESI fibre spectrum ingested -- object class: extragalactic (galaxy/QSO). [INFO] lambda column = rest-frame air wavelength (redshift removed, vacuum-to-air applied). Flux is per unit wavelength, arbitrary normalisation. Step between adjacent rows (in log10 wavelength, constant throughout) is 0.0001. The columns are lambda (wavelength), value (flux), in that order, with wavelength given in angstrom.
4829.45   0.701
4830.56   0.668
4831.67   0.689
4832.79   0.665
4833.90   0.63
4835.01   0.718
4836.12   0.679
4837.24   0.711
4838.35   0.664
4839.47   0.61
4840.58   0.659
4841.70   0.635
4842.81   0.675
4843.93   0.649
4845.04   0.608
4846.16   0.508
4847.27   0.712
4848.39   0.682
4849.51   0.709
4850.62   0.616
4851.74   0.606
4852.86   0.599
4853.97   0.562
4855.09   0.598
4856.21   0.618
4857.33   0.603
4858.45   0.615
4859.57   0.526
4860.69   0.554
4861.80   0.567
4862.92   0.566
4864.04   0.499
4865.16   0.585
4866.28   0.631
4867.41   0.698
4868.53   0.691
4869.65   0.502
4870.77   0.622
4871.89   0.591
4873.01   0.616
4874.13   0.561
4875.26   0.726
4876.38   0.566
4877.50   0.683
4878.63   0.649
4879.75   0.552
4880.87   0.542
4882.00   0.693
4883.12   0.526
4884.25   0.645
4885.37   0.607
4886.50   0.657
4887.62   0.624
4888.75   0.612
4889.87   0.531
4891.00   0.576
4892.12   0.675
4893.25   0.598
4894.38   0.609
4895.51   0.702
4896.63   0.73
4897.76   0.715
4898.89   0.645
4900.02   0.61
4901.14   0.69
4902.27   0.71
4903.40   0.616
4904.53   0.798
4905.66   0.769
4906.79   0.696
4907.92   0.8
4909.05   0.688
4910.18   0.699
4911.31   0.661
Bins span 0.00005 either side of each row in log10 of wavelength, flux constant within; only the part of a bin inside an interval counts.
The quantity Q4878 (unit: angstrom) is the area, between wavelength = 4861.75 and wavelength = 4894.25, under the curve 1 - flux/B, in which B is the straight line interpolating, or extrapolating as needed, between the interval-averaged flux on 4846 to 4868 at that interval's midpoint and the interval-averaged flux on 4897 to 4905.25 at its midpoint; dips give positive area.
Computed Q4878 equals 1.8 angstrom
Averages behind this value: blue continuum 0.604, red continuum 0.686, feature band 0.607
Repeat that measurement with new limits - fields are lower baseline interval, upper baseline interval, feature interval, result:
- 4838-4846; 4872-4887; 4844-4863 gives 0.7 angstrom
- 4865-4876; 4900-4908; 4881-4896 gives 1.2 angstrom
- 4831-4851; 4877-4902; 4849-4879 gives 1.8 angstrom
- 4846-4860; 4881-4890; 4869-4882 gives 0.2 angstrom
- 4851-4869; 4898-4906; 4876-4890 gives 0.8 angstrom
